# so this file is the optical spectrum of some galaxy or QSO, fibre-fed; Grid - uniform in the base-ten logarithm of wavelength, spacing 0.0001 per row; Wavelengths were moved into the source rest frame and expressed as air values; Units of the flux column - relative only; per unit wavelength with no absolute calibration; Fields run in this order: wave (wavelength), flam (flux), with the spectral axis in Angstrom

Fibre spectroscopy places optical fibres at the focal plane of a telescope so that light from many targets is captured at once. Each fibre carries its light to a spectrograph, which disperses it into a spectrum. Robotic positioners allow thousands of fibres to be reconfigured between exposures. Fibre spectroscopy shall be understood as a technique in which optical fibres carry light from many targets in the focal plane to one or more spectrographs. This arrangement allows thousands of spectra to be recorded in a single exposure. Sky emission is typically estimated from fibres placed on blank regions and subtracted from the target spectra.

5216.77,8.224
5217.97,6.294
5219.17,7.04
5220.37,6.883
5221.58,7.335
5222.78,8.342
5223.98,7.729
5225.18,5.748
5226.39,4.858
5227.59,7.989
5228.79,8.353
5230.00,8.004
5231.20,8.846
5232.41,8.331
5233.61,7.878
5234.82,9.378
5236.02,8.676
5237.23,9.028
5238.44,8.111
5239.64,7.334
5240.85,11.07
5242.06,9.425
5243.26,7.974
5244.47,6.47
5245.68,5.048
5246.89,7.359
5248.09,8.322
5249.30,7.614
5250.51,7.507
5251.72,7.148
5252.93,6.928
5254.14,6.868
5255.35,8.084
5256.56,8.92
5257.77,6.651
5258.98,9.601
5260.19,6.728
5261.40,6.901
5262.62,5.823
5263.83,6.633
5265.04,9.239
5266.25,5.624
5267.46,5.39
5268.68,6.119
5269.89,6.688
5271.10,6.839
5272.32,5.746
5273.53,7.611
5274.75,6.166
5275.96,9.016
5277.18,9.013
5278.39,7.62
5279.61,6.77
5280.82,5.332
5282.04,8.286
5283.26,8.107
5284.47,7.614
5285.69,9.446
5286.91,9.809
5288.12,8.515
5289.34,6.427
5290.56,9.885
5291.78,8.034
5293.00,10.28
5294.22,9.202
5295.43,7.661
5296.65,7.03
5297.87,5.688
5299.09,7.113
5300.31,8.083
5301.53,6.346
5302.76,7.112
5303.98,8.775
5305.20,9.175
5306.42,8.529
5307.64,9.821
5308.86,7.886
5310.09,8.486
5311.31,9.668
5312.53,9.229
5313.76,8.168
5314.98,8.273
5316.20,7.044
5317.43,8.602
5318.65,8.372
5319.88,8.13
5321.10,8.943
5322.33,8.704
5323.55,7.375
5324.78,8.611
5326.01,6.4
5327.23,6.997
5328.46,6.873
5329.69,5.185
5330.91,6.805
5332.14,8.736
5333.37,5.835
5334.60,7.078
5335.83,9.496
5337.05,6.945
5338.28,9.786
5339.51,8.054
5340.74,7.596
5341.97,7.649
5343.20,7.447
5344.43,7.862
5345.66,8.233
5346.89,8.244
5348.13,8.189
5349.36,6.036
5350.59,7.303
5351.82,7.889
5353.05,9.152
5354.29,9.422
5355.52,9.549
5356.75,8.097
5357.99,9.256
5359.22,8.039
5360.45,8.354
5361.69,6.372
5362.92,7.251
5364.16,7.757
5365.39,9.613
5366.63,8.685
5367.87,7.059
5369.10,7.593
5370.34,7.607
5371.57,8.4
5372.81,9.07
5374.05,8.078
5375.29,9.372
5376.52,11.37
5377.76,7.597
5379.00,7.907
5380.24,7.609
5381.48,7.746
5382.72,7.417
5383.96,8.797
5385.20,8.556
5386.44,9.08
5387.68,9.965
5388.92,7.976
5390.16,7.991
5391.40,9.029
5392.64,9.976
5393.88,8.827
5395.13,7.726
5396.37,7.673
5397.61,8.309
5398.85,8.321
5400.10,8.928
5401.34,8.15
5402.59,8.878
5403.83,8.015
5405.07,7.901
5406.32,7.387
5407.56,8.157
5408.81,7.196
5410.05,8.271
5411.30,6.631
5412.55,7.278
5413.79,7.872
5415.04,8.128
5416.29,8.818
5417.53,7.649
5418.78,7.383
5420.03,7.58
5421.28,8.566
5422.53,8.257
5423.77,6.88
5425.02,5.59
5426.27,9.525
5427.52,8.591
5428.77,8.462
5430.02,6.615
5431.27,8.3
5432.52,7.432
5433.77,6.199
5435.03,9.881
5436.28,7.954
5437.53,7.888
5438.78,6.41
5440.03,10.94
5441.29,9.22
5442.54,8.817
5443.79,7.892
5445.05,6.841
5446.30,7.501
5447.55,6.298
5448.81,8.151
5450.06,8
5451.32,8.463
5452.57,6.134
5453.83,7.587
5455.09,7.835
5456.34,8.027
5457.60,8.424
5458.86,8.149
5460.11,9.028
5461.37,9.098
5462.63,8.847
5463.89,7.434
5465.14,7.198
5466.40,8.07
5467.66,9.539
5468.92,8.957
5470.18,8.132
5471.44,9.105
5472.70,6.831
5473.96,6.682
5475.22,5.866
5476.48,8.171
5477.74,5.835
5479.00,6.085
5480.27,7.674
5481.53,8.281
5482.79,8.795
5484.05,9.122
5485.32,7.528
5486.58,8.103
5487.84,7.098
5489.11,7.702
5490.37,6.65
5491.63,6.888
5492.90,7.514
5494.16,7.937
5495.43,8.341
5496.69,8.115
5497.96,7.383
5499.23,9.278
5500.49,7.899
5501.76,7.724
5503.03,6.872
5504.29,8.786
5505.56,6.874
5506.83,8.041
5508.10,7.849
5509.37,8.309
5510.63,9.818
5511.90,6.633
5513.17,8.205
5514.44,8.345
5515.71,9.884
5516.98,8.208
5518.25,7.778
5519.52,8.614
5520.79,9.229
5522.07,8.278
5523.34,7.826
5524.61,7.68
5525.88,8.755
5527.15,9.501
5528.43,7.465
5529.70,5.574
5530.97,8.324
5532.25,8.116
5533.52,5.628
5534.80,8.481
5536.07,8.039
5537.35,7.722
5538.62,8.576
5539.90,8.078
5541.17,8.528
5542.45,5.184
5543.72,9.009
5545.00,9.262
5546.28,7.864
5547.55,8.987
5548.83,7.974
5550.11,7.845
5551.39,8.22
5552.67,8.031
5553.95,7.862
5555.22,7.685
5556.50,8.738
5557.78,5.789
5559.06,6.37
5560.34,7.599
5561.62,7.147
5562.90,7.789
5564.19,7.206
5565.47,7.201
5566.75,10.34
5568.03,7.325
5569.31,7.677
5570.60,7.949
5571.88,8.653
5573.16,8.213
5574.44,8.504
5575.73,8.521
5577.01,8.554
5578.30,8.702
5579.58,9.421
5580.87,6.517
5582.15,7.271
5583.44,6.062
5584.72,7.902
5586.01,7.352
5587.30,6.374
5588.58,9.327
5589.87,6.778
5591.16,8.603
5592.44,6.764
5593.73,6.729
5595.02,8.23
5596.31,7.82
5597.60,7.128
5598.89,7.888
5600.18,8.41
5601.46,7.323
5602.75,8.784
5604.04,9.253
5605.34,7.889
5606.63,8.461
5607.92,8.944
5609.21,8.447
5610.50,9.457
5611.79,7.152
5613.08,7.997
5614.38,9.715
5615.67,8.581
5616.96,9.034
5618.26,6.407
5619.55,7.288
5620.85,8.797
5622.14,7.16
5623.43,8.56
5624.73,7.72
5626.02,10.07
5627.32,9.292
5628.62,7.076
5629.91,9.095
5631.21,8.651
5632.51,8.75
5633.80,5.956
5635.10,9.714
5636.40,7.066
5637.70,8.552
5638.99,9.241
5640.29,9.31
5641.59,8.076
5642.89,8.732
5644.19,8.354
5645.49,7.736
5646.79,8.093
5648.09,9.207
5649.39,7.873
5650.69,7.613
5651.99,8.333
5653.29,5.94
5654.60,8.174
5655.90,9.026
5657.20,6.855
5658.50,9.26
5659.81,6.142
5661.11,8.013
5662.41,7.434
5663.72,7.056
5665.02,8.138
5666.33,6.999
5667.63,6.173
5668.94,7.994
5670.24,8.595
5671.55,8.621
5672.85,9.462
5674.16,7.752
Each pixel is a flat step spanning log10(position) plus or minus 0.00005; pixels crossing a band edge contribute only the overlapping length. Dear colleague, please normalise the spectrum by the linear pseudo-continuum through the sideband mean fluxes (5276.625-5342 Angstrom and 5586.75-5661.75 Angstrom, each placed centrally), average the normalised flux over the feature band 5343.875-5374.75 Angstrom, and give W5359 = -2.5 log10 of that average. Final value -0.02 mag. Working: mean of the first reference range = 7.98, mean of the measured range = 8.13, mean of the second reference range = 8.13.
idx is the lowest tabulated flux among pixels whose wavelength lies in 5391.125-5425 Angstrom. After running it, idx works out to 6.631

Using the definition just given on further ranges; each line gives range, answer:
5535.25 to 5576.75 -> 5.184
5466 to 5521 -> 5.835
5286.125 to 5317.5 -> 5.688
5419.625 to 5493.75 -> 5.59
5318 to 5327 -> 6.4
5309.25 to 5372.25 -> 5.185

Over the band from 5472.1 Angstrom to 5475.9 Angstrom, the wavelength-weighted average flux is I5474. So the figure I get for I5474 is 6.48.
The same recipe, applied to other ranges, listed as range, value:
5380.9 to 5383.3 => 7.58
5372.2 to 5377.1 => 9.46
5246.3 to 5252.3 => 7.6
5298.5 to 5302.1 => 7.19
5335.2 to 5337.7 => 8.26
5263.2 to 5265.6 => 7.9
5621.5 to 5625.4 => 7.84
